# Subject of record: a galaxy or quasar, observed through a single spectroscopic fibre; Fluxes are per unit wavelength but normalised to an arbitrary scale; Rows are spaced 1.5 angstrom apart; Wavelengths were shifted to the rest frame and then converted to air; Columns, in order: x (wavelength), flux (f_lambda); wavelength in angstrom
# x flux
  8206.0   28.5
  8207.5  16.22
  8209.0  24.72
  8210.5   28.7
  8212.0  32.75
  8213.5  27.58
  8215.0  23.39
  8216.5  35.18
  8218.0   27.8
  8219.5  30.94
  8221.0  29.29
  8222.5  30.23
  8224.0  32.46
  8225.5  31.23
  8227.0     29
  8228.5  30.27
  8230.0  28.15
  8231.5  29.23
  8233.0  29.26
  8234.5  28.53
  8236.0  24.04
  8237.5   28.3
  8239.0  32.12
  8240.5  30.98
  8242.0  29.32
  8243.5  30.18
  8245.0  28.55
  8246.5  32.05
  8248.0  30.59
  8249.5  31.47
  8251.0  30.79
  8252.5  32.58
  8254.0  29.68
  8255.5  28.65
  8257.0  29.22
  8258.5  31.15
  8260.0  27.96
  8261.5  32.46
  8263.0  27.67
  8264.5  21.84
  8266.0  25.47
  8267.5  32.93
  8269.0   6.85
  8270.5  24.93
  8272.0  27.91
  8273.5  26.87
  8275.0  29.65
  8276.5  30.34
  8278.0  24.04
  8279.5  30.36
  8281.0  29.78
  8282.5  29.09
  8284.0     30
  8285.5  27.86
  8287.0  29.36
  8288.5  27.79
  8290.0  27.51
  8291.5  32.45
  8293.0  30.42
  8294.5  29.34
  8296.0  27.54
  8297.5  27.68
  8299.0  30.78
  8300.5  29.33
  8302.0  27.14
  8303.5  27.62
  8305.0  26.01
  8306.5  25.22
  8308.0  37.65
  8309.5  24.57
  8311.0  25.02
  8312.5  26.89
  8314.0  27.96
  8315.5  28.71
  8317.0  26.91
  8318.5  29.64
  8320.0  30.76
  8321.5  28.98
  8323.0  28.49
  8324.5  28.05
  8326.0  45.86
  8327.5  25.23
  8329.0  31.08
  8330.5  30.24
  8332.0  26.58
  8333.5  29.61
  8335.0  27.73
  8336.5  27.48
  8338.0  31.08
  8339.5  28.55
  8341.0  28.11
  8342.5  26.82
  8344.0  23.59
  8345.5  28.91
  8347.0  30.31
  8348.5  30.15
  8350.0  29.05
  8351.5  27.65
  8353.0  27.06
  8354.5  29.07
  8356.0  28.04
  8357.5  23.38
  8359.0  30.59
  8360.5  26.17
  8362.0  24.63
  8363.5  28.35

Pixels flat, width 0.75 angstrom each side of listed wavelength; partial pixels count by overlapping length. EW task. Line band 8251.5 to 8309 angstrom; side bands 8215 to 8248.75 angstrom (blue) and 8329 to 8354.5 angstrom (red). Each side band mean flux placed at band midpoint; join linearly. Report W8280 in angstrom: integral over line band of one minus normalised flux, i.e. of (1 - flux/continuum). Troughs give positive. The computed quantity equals 1.8 angstrom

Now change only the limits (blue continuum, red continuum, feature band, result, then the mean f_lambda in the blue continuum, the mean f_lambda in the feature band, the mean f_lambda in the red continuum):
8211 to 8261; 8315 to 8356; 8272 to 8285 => 0.35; 29.8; 28.7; 29.1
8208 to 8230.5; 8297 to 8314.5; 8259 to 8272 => 1.51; 29.3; 25.3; 28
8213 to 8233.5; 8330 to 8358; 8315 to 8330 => -1.08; 29.6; 30.4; 28.1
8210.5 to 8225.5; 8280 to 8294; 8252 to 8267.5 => 0.42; 30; 28.8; 29.4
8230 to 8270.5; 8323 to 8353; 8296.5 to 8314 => 0.57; 28.5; 28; 29.2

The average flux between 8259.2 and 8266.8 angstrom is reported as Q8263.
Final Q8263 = 27.1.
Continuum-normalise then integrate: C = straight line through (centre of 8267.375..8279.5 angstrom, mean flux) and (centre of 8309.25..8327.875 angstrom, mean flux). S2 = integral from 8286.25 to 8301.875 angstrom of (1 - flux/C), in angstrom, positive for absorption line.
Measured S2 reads -1.2 angstrom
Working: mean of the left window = 25.4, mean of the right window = 29.2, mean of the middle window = 29.1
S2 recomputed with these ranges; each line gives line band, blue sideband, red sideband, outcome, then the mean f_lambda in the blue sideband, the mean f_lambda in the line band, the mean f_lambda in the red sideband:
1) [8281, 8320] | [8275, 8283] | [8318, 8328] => 1.79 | 28.8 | 28.6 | 31.2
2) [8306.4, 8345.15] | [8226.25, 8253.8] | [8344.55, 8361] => -0.51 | 29.7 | 28.9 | 28.2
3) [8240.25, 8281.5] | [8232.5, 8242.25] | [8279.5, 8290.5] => 0.83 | 28.9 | 28.3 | 28.9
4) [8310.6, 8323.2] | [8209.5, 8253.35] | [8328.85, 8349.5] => 0.25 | 29.8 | 28.2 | 28.5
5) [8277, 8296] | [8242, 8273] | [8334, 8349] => -0.51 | 28.2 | 29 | 28.3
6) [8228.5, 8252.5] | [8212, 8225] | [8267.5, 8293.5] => -0.58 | 29.8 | 29.7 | 27.5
